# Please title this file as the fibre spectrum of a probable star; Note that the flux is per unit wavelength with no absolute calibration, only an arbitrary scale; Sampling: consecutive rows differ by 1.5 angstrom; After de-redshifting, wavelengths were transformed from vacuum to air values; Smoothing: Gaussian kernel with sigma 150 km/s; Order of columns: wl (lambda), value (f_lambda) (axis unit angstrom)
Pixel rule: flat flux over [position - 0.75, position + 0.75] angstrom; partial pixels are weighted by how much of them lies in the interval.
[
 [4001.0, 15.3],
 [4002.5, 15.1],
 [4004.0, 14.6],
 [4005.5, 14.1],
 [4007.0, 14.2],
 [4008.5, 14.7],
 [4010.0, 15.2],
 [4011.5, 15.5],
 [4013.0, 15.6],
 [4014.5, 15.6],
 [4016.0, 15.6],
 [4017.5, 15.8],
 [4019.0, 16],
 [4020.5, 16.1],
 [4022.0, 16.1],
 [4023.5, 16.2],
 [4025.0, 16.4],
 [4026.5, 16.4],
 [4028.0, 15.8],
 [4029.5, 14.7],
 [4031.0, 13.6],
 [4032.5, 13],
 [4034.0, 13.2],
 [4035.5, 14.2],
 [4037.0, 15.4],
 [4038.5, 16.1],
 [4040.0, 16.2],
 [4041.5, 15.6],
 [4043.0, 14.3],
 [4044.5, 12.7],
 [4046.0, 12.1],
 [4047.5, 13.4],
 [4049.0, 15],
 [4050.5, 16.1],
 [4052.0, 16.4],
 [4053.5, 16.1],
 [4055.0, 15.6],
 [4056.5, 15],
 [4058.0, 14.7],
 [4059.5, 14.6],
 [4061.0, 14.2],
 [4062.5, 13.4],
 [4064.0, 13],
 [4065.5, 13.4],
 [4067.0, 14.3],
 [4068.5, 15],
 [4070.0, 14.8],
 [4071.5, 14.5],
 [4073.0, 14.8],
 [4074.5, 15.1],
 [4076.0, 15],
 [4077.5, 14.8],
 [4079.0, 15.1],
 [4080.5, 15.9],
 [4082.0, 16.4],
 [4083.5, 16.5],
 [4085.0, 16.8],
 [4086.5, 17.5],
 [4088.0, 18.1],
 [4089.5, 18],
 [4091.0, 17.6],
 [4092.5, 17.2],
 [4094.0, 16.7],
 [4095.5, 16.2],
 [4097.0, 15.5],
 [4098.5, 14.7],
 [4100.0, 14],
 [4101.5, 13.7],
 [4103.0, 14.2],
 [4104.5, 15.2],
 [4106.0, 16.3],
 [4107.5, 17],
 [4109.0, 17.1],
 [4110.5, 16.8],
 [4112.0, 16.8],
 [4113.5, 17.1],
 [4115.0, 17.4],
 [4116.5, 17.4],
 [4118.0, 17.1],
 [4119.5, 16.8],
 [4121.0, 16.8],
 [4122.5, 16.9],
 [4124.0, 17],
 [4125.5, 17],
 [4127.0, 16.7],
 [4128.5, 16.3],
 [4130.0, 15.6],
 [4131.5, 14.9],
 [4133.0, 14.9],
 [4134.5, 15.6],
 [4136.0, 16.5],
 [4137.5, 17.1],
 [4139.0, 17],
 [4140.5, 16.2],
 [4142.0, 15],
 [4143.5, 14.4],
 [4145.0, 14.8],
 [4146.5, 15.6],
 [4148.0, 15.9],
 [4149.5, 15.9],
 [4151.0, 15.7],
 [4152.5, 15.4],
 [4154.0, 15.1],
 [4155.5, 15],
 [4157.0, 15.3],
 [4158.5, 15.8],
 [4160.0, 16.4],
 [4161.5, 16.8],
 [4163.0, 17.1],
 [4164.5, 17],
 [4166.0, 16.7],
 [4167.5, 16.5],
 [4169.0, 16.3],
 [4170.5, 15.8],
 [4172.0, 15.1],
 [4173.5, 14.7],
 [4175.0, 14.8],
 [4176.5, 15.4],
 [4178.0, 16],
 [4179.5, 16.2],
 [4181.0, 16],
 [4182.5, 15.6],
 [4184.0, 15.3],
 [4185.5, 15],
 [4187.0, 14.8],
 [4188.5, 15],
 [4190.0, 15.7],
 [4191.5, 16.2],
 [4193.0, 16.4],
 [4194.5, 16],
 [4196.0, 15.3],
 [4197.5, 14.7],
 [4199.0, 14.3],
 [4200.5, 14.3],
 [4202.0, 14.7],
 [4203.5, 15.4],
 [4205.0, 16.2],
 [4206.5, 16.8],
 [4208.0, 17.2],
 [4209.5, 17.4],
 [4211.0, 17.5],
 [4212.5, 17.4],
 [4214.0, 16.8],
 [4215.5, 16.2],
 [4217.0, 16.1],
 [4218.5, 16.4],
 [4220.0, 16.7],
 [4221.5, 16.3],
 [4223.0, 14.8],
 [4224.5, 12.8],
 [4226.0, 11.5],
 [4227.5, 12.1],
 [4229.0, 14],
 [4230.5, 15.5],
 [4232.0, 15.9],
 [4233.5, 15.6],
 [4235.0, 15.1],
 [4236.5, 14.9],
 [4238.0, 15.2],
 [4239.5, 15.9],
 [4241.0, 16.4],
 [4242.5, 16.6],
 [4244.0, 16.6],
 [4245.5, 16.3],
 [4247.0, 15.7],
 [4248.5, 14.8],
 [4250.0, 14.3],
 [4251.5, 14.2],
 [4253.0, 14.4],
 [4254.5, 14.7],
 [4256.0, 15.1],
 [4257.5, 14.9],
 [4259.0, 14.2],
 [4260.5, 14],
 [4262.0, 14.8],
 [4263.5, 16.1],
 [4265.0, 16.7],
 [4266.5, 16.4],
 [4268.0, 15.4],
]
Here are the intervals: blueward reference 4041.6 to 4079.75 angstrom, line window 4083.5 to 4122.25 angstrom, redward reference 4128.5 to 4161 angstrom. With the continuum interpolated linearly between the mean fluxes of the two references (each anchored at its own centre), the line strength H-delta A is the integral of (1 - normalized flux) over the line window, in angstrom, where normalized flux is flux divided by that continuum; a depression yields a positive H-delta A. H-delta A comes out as -3.55 angstrom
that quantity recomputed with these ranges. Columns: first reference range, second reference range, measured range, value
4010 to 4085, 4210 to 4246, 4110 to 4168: -3.5 angstrom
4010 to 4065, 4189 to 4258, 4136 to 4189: -1.5 angstrom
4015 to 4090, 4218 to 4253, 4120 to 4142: -1.7 angstrom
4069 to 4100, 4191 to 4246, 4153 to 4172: -0.4 angstrom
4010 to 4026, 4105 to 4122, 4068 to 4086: 1.2 angstrom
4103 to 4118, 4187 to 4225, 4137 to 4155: 0.8 angstrom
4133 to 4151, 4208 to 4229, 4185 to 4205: 0.5 angstrom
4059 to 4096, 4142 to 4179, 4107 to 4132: -1.8 angstrom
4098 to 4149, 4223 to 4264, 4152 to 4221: -2.1 angstrom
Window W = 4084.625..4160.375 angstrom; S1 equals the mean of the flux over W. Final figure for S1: 16.2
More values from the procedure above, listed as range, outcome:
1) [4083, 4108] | 16.2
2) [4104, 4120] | 16.8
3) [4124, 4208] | 15.7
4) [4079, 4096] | 16.9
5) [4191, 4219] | 16.1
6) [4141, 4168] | 15.8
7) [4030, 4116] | 15.3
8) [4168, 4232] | 15.5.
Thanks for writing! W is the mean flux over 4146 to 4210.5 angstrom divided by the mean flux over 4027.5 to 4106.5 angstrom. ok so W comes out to 1.04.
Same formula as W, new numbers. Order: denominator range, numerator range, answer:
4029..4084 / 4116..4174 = 1.09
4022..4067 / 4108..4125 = 1.16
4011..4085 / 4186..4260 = 1.03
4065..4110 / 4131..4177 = 1.00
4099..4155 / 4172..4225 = 0.98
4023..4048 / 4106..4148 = 1.12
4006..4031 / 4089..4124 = 1.05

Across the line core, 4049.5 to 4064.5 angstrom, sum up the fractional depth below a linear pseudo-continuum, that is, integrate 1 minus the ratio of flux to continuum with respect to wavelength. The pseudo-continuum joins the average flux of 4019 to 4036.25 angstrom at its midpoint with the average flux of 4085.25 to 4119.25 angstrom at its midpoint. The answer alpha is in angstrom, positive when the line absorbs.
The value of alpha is 0.7 angstrom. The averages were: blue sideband 15.1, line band 14.9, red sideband 16.4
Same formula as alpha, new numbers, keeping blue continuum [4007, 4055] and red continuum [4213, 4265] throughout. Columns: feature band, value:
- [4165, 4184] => -0.7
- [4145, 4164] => -0.8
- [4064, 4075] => 0.5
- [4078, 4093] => -1.7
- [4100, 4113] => -0.6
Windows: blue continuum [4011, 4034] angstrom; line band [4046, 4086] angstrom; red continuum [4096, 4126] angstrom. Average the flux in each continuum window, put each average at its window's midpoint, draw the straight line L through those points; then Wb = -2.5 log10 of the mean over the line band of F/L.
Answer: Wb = 0.06 mag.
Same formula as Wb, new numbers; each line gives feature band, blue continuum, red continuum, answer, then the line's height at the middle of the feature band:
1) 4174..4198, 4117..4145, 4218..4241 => 0.00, 15.5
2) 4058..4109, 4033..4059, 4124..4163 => -0.02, 15.2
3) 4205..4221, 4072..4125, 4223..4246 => -0.11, 15.1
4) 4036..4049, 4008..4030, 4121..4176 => 0.09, 15.8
